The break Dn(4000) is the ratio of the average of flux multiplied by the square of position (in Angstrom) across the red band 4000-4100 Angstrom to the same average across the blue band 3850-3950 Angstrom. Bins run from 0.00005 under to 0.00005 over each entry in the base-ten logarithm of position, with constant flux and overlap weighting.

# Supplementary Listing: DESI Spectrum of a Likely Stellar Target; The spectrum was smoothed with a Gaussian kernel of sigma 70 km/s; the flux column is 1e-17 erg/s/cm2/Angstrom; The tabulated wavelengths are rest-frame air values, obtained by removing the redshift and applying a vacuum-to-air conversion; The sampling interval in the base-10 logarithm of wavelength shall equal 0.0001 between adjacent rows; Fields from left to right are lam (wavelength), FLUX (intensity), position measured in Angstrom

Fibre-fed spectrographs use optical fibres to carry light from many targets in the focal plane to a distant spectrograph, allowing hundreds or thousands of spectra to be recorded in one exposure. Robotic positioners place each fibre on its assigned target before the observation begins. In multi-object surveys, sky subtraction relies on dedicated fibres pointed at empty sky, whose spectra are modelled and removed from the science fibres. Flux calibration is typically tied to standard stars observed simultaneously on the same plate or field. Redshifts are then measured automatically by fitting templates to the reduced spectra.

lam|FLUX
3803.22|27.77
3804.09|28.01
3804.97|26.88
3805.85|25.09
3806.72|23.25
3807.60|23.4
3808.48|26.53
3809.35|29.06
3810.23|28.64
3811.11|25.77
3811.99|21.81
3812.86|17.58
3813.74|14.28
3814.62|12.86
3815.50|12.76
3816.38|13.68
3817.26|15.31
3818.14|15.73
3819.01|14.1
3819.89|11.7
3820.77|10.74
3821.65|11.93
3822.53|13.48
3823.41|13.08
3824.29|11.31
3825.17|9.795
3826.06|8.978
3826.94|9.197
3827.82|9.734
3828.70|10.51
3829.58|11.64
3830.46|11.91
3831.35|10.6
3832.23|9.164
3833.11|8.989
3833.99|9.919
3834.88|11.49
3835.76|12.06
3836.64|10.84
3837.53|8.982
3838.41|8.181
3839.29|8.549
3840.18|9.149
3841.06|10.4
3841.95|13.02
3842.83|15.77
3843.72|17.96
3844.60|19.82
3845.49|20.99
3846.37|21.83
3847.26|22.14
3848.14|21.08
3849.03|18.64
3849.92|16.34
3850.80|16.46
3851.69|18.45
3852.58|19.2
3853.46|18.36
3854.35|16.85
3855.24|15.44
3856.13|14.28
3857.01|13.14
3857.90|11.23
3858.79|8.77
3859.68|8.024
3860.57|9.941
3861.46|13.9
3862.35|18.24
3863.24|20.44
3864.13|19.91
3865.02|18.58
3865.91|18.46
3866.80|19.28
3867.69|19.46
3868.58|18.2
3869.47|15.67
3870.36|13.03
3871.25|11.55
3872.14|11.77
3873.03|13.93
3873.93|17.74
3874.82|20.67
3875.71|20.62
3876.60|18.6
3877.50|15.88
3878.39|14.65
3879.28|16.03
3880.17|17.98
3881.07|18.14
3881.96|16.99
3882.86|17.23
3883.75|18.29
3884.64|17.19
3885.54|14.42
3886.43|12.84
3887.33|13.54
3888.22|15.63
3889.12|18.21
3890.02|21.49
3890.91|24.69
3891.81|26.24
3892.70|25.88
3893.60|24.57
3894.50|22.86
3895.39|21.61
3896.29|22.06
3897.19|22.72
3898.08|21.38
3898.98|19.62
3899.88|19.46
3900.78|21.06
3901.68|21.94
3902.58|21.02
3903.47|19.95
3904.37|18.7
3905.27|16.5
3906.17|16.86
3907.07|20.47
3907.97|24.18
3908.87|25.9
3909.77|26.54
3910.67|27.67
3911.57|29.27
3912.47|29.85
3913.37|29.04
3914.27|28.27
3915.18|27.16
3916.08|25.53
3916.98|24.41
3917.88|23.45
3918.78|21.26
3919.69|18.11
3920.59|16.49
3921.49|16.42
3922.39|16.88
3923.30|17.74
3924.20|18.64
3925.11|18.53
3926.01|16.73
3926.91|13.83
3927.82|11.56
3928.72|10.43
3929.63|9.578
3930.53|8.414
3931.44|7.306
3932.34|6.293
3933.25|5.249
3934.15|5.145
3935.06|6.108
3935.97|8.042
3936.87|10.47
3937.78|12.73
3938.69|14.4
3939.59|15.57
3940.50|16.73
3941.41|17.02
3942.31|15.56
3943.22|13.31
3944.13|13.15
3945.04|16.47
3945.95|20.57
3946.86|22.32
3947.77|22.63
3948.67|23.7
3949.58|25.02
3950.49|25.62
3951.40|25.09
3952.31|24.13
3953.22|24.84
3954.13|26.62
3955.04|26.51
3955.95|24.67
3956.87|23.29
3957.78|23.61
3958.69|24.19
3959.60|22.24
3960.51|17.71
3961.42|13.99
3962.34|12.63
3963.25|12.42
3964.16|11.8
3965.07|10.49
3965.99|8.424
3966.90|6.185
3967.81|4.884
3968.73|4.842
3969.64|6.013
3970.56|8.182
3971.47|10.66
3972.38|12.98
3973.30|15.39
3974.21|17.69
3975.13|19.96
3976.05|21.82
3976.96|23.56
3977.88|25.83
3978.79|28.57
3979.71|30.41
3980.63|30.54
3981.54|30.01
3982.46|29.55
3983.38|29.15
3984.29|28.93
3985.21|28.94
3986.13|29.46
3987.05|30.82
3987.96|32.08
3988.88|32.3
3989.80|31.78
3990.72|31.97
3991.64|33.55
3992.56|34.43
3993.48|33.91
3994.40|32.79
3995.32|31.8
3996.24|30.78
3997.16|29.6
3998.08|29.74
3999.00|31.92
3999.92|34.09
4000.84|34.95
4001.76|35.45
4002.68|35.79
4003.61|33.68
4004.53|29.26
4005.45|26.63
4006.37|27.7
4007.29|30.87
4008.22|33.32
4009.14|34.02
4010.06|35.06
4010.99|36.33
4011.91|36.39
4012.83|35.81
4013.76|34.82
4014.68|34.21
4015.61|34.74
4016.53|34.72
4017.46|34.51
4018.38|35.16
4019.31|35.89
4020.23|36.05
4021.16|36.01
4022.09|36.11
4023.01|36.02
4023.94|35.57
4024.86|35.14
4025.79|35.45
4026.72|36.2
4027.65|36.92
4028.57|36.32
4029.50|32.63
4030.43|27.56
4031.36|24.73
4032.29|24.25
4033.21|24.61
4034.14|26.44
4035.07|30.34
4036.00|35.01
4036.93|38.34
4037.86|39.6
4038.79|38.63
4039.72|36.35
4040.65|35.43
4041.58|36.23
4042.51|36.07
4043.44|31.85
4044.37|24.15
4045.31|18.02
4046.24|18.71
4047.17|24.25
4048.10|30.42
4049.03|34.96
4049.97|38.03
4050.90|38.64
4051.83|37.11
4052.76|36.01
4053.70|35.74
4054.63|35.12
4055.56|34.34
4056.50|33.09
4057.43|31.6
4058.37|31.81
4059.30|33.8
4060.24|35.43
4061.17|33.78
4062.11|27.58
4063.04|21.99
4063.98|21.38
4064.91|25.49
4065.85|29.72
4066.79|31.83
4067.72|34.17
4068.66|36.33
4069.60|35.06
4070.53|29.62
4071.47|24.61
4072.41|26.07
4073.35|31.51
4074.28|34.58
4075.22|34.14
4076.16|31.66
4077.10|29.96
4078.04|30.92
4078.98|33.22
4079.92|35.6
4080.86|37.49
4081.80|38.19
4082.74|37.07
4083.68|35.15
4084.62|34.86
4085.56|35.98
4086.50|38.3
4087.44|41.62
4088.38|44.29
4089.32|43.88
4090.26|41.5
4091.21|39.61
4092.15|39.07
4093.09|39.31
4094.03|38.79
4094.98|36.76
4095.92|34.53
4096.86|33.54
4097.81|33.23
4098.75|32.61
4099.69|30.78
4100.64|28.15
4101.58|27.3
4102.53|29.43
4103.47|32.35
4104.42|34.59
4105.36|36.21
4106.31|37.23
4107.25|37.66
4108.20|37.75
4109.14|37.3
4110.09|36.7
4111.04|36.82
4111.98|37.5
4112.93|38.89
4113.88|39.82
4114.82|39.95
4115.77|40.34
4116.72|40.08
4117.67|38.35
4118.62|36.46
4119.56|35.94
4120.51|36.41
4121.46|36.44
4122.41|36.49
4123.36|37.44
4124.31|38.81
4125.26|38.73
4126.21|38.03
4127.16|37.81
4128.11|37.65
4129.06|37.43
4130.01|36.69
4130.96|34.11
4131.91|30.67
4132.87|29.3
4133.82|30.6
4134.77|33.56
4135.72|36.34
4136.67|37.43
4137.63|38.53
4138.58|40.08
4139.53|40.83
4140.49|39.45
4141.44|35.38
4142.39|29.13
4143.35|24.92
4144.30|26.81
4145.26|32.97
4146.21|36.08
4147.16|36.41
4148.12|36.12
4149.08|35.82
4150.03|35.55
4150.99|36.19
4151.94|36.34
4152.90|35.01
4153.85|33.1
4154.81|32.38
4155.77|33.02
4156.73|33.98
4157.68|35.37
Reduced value 2.04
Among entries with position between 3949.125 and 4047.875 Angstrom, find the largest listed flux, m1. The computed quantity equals 39.6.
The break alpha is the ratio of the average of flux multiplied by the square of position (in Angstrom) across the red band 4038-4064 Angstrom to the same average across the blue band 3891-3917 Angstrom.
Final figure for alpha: 1.5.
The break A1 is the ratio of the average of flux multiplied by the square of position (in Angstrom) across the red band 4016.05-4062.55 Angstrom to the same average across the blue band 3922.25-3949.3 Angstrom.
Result 2.50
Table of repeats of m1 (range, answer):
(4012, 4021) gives 36.05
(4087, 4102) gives 44.29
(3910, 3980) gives 30.41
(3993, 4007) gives 35.79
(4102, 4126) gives 40.34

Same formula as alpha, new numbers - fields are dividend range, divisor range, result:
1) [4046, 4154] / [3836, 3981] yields 2.17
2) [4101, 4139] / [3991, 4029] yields 1.13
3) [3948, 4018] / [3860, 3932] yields 1.43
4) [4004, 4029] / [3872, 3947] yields 2.01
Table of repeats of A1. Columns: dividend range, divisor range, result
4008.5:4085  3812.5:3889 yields 2.48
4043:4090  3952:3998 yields 1.50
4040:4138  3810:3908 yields 2.38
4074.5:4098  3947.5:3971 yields 2.22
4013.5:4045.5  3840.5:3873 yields 2.24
